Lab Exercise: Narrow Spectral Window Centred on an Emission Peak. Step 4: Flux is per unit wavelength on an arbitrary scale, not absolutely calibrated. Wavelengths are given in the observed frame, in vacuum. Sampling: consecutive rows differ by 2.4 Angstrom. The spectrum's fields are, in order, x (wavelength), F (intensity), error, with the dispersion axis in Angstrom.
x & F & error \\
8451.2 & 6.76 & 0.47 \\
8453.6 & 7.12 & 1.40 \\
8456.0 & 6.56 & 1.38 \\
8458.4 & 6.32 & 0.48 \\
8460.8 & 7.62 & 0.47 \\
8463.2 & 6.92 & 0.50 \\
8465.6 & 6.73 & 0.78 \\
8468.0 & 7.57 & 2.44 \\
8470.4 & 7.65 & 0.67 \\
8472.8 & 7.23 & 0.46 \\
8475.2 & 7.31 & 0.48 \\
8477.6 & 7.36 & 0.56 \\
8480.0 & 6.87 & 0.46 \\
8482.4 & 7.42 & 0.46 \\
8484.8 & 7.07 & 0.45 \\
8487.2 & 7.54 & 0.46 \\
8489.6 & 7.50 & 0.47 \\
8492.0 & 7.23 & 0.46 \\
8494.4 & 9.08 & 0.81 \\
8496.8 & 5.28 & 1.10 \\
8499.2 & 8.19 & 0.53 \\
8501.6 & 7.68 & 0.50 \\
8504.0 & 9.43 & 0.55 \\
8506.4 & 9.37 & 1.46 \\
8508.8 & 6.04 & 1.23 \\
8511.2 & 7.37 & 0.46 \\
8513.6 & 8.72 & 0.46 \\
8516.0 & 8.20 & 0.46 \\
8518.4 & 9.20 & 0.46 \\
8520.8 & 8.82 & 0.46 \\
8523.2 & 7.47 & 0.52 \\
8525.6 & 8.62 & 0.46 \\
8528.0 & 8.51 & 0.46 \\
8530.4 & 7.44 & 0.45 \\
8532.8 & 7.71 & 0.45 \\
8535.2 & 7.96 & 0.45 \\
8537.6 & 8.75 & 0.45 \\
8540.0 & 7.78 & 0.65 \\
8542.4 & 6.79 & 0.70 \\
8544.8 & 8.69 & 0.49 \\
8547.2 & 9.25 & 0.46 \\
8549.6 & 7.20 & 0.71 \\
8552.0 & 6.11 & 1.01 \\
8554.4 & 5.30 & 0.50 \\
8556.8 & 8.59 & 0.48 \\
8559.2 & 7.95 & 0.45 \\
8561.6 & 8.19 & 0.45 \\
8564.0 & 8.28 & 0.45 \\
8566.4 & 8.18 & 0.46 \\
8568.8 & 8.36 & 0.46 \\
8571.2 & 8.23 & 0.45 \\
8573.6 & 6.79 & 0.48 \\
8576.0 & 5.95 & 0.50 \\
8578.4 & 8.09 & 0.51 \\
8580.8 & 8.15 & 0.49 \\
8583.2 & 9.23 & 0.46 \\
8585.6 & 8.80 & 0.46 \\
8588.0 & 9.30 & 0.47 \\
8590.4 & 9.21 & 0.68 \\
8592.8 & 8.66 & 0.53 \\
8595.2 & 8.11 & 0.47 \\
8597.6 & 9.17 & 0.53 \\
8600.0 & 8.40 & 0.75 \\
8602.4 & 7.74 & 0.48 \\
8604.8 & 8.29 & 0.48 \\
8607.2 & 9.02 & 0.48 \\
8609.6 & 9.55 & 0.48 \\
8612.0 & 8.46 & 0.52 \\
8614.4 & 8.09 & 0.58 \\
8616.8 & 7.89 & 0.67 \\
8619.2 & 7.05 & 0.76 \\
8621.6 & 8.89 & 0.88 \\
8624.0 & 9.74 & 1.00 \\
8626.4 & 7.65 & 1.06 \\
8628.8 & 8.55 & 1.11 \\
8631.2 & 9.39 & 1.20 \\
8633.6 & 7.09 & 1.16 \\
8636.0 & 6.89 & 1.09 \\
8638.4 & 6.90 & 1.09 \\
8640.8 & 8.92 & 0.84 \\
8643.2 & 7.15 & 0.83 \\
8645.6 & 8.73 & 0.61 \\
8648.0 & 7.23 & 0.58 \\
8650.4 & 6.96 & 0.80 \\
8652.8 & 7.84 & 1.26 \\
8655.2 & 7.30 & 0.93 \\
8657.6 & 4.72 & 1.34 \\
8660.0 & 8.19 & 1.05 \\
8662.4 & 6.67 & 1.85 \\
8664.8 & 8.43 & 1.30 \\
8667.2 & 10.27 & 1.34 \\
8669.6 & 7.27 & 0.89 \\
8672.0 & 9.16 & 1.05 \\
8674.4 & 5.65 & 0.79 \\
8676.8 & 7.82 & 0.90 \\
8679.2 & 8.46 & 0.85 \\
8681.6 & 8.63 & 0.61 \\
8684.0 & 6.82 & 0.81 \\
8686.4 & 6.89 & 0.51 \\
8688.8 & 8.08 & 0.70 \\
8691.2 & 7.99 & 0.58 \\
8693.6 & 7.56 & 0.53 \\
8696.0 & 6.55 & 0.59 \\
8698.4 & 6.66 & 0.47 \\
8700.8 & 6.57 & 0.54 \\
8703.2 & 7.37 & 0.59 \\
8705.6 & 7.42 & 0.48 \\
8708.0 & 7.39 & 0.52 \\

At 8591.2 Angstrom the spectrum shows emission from Mg II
